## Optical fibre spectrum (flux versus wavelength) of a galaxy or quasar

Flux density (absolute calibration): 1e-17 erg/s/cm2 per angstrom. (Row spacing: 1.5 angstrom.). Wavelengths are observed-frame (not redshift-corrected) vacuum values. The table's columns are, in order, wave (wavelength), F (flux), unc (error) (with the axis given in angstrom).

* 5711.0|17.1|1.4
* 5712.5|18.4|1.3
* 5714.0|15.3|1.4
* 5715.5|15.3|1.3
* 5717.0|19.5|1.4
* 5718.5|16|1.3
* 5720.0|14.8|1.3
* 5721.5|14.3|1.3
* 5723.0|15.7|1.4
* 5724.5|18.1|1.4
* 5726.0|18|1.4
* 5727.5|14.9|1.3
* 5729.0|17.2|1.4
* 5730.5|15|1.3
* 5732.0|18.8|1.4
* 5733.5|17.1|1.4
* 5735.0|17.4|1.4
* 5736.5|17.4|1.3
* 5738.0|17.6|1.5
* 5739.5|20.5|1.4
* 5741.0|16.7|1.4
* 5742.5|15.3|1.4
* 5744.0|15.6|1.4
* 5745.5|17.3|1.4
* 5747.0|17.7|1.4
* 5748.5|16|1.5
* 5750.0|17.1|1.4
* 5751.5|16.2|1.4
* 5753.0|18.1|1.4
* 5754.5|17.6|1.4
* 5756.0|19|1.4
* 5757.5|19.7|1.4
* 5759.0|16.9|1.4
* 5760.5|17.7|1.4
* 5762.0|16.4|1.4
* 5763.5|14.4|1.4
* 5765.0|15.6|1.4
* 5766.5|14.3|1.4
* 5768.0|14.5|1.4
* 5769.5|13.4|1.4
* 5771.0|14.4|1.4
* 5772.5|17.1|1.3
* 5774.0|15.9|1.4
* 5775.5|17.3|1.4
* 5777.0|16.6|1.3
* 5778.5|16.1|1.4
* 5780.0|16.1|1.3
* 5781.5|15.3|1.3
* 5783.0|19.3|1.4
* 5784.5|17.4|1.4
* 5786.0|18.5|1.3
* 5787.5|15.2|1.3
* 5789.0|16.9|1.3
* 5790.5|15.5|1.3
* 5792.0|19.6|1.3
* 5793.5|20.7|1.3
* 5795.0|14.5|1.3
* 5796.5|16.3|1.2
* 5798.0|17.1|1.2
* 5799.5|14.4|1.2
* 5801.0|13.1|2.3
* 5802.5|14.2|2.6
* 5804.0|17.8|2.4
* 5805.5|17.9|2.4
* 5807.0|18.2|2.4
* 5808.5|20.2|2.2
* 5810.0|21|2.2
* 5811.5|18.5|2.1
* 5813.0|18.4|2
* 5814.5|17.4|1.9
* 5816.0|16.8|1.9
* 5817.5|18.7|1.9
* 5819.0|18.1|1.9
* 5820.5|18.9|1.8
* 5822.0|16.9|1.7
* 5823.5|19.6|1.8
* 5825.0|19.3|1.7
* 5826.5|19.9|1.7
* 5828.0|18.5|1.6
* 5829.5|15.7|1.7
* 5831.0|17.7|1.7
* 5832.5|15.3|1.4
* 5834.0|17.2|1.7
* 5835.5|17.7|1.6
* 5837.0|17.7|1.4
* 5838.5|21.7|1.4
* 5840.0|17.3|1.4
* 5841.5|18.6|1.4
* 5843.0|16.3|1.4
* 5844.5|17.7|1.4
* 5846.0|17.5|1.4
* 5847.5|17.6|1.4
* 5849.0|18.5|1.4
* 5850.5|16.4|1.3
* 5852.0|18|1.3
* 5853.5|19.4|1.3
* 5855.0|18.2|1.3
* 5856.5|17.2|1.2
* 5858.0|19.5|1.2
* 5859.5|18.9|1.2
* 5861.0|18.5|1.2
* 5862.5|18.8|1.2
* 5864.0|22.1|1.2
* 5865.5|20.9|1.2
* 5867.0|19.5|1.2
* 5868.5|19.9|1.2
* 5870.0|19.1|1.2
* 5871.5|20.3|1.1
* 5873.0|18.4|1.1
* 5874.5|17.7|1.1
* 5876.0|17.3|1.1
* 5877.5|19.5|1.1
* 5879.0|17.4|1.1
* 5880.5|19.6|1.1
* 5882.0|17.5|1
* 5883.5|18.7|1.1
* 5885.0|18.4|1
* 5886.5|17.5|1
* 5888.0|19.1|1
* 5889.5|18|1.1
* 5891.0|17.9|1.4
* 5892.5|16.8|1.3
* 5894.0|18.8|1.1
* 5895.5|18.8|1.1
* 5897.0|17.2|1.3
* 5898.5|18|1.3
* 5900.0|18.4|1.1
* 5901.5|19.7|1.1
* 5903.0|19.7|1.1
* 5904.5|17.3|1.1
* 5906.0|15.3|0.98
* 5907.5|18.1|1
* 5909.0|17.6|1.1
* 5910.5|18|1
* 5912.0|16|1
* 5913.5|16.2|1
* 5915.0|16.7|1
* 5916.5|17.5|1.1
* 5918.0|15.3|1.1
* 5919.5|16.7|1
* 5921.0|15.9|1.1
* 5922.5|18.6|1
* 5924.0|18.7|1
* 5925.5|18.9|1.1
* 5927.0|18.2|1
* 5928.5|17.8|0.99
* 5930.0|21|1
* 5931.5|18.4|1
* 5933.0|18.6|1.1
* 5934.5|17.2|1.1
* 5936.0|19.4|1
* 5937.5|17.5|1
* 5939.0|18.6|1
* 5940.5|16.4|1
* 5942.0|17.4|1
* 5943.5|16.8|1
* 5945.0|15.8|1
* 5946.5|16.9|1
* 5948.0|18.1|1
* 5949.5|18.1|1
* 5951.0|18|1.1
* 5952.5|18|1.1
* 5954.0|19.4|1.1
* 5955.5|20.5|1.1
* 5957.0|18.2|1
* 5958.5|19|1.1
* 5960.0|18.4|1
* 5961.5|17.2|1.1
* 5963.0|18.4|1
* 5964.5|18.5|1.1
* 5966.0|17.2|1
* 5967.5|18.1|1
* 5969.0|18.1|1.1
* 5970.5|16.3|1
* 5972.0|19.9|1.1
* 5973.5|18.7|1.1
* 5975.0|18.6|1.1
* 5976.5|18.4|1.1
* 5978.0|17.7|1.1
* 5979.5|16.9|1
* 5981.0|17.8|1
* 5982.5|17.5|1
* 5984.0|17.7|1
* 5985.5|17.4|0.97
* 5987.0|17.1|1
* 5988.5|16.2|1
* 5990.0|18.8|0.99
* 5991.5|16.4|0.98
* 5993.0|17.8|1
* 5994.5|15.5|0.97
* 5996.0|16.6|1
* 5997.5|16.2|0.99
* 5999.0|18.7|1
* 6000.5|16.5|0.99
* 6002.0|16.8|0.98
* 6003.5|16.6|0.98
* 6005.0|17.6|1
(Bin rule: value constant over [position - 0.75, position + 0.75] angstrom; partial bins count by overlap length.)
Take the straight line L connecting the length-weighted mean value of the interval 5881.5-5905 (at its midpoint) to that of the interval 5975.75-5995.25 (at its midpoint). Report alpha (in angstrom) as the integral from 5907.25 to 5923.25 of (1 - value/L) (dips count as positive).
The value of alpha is 1.0 angstrom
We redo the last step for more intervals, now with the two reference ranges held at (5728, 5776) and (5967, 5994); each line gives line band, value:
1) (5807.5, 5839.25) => -2.45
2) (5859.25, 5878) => -2.27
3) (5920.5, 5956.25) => -1.17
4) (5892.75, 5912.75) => -0.59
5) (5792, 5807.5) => 0.35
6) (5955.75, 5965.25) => -0.41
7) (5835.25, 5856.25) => -1.11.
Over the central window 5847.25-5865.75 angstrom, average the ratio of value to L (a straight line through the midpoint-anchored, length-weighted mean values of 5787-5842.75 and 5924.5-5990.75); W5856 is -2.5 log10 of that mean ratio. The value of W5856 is -0.059 mag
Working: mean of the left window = 17.6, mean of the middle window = 18.7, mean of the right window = 18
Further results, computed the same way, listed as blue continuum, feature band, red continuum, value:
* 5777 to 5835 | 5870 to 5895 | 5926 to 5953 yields -0.038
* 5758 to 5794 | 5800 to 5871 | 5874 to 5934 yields -0.066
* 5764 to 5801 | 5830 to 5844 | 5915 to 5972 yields -0.054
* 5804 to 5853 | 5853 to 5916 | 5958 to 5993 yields -0.022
